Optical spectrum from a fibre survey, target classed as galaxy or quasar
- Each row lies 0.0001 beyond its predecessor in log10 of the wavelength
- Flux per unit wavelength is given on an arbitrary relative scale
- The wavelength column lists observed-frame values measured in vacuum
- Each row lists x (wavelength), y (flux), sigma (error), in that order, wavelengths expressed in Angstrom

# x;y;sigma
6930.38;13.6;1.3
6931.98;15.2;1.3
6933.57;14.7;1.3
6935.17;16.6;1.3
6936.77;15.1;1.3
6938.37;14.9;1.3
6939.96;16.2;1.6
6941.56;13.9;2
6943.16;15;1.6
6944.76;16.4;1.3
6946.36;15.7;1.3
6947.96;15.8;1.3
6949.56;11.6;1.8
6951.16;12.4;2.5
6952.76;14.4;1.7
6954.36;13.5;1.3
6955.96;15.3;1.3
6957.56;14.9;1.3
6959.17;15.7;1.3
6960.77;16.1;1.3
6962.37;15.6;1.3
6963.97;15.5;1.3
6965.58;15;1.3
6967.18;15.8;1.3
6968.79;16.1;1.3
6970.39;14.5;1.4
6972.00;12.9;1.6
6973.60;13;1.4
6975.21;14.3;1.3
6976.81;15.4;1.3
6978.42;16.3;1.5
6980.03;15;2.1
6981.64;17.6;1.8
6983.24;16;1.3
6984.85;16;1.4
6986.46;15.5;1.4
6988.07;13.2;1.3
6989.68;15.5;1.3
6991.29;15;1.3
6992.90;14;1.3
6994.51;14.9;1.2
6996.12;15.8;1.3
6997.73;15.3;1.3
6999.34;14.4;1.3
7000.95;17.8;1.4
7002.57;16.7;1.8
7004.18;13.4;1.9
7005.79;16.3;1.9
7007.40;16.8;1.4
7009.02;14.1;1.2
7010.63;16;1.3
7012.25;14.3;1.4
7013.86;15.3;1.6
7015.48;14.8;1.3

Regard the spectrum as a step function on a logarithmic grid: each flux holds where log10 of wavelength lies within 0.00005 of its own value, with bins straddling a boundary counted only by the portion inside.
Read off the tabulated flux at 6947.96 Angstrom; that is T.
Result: 15.8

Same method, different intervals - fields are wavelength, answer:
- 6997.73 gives 15.3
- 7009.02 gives 14.1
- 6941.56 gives 13.9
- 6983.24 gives 16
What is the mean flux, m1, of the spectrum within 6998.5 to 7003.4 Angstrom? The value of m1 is 16.3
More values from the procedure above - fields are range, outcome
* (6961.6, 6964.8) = 15.5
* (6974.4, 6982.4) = 15.7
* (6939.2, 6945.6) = 15.4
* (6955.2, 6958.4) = 15.1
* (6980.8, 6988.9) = 15.7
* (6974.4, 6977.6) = 14.9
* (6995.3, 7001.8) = 15.8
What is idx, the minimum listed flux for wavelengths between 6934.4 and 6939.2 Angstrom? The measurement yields 14.9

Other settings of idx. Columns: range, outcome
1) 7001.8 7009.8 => 13.4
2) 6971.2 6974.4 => 12.9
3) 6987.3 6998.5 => 13.2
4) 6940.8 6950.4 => 11.6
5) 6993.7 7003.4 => 14.4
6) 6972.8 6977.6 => 13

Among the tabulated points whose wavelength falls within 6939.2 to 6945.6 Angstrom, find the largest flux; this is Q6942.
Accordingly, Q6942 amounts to 16.4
